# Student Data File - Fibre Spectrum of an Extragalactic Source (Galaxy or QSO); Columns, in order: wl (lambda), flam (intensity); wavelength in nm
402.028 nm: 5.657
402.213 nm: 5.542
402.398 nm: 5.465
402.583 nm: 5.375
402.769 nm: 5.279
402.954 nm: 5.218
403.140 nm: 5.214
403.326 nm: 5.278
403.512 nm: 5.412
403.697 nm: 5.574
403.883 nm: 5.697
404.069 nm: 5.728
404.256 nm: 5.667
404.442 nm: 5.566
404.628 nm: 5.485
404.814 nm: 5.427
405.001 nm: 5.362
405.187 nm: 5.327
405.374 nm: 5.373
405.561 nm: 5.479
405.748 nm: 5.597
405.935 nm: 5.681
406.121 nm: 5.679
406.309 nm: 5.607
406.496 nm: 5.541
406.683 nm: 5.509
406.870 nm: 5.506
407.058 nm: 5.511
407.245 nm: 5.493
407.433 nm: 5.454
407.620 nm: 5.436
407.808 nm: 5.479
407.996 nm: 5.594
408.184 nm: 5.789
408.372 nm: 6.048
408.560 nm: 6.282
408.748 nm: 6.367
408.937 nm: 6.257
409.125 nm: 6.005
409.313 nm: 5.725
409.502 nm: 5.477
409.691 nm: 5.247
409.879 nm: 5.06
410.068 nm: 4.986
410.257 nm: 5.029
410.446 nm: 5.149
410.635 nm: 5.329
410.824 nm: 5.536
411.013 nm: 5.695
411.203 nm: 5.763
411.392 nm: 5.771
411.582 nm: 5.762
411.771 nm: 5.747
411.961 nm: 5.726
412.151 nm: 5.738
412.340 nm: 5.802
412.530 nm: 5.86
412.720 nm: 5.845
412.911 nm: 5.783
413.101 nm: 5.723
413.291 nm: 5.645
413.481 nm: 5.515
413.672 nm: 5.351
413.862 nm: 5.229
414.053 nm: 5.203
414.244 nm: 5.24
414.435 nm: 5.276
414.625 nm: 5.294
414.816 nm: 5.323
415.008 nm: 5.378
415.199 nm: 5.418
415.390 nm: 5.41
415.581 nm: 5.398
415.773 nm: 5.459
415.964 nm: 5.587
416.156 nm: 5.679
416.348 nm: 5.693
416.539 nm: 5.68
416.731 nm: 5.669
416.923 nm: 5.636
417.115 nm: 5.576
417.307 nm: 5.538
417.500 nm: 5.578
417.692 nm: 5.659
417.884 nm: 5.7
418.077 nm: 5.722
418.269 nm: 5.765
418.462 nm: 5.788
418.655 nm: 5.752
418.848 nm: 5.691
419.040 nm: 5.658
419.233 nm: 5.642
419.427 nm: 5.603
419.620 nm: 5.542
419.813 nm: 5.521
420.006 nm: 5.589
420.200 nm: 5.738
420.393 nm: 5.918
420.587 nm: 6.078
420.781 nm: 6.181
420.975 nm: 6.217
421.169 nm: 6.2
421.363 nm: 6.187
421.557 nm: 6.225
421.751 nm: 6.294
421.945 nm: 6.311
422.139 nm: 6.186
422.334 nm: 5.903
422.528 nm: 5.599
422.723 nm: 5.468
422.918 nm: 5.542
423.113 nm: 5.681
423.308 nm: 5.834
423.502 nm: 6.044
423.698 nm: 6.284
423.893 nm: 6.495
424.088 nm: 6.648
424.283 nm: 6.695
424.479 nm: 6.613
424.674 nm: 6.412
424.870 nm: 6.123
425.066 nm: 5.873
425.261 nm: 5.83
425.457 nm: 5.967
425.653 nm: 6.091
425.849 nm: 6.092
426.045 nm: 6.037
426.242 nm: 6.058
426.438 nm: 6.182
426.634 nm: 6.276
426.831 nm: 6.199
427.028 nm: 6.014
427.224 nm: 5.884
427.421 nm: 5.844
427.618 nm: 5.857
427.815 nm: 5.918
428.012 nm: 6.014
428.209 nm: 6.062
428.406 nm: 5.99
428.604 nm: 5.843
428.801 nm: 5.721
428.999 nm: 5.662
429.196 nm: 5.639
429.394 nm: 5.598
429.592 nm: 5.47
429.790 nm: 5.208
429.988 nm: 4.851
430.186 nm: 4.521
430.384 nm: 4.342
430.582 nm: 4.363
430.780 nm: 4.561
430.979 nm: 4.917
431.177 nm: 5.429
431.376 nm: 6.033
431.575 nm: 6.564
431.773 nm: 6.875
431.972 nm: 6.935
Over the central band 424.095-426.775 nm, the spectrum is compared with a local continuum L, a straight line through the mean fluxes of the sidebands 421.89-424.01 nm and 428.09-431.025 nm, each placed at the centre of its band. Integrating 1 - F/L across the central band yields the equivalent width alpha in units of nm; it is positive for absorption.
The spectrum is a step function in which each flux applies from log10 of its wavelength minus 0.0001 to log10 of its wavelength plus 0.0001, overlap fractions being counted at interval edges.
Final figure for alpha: -0.24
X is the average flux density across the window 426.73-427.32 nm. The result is 6.03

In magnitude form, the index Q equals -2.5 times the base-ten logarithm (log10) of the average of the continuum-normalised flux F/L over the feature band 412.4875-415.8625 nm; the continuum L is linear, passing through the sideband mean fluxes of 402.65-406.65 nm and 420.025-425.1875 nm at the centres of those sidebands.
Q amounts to 0.07 mag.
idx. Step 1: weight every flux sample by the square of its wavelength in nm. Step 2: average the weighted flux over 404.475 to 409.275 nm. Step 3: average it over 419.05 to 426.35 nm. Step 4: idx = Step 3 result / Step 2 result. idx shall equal 1.1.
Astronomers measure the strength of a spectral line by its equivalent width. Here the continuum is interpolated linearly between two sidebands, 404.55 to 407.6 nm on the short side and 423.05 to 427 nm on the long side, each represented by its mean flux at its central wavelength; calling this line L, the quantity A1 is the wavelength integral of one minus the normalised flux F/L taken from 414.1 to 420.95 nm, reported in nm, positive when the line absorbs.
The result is 0.34 nm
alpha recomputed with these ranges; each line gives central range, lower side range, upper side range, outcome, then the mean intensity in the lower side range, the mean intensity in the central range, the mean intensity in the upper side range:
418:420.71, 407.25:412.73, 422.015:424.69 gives 0.110 nm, 5.65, 5.72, 6.09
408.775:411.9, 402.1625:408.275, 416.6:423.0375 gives 0.028 nm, 5.5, 5.55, 5.81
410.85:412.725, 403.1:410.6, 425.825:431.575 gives -0.065 nm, 5.55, 5.76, 5.61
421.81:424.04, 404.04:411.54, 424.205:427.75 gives 0.021 nm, 5.57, 5.96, 6.11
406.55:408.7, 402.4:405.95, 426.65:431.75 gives -0.074 nm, 5.45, 5.66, 5.57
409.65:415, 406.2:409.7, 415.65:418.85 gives 0.185 nm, 5.71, 5.49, 5.65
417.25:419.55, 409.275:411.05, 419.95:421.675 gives 0.079 nm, 5.3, 5.67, 6.05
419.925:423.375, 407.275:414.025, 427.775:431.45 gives -0.303 nm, 5.63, 5.95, 5.36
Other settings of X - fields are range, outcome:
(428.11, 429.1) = 5.86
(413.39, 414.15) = 5.32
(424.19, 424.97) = 6.45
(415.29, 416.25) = 5.51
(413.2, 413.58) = 5.57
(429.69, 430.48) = 4.73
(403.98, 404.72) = 5.61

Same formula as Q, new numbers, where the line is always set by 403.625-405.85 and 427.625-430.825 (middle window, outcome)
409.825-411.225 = 0.038 mag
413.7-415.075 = 0.039 mag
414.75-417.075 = -0.014 mag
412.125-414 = -0.031 mag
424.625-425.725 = -0.118 mag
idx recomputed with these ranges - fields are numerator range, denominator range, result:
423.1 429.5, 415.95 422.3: 1.08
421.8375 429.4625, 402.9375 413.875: 1.17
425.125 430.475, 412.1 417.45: 1.10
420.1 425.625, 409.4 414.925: 1.17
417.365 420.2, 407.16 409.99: 1.04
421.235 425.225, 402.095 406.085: 1.23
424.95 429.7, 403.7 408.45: 1.18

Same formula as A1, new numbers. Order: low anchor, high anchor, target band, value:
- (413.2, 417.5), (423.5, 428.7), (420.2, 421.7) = -0.081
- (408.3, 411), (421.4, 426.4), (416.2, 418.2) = 0.074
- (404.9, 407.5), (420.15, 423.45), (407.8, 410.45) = -0.028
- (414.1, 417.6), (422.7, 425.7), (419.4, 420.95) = 0.004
